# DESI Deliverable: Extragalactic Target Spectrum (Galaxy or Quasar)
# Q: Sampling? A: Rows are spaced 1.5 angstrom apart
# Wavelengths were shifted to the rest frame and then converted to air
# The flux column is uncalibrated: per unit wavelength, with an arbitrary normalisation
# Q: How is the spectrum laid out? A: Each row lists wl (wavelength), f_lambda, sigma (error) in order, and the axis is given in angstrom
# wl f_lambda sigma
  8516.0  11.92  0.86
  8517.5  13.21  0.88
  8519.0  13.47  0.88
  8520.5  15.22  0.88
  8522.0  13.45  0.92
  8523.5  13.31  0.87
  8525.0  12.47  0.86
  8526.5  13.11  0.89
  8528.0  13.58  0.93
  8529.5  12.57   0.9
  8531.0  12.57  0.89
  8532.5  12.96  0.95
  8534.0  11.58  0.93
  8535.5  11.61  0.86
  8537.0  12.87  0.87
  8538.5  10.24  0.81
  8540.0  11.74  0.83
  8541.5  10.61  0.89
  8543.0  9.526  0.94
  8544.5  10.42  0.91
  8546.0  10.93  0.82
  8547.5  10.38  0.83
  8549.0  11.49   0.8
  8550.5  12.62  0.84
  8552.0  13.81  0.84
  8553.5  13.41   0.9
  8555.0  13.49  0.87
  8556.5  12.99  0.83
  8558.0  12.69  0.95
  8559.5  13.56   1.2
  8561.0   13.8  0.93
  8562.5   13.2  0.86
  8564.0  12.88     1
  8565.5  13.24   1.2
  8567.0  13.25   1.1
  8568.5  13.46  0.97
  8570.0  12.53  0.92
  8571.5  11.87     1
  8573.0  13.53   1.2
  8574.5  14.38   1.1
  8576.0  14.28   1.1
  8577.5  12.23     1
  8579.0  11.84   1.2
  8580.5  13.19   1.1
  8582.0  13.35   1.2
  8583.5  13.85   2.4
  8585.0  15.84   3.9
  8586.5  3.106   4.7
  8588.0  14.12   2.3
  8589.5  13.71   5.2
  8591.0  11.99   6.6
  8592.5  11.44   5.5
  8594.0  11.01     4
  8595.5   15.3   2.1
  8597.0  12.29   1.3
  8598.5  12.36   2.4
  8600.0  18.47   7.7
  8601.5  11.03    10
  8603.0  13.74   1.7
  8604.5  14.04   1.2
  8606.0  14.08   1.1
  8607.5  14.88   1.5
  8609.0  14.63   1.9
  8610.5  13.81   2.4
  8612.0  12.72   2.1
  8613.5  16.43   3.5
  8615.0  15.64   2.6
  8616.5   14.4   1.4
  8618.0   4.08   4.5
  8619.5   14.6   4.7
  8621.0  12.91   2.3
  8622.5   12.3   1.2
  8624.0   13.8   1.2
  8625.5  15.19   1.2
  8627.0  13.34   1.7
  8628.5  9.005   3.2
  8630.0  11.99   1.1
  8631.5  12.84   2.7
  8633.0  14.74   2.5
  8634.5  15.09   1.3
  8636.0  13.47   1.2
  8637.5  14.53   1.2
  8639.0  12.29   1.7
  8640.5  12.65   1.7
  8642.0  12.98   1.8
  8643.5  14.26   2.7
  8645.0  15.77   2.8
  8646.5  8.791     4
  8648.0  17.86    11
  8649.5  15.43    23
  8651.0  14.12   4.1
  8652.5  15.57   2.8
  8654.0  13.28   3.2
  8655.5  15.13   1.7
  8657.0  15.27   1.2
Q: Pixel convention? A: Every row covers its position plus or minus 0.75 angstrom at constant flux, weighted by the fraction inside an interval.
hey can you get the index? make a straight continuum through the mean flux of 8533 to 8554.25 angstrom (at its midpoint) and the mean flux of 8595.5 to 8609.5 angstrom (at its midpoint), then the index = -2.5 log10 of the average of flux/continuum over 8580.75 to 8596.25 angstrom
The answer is 0.09 mag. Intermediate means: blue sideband 11.5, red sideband 14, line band 12.4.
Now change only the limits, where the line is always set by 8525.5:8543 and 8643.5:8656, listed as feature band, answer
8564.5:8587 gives 0.01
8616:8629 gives 0.14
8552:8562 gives -0.07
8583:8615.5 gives 0.00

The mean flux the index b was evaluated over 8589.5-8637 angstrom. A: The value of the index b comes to 13.3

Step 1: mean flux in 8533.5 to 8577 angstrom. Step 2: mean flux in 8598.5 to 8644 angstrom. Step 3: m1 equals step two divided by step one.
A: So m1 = 1.1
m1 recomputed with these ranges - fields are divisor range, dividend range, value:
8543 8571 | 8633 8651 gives 1.11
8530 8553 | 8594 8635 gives 1.16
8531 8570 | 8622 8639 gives 1.08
